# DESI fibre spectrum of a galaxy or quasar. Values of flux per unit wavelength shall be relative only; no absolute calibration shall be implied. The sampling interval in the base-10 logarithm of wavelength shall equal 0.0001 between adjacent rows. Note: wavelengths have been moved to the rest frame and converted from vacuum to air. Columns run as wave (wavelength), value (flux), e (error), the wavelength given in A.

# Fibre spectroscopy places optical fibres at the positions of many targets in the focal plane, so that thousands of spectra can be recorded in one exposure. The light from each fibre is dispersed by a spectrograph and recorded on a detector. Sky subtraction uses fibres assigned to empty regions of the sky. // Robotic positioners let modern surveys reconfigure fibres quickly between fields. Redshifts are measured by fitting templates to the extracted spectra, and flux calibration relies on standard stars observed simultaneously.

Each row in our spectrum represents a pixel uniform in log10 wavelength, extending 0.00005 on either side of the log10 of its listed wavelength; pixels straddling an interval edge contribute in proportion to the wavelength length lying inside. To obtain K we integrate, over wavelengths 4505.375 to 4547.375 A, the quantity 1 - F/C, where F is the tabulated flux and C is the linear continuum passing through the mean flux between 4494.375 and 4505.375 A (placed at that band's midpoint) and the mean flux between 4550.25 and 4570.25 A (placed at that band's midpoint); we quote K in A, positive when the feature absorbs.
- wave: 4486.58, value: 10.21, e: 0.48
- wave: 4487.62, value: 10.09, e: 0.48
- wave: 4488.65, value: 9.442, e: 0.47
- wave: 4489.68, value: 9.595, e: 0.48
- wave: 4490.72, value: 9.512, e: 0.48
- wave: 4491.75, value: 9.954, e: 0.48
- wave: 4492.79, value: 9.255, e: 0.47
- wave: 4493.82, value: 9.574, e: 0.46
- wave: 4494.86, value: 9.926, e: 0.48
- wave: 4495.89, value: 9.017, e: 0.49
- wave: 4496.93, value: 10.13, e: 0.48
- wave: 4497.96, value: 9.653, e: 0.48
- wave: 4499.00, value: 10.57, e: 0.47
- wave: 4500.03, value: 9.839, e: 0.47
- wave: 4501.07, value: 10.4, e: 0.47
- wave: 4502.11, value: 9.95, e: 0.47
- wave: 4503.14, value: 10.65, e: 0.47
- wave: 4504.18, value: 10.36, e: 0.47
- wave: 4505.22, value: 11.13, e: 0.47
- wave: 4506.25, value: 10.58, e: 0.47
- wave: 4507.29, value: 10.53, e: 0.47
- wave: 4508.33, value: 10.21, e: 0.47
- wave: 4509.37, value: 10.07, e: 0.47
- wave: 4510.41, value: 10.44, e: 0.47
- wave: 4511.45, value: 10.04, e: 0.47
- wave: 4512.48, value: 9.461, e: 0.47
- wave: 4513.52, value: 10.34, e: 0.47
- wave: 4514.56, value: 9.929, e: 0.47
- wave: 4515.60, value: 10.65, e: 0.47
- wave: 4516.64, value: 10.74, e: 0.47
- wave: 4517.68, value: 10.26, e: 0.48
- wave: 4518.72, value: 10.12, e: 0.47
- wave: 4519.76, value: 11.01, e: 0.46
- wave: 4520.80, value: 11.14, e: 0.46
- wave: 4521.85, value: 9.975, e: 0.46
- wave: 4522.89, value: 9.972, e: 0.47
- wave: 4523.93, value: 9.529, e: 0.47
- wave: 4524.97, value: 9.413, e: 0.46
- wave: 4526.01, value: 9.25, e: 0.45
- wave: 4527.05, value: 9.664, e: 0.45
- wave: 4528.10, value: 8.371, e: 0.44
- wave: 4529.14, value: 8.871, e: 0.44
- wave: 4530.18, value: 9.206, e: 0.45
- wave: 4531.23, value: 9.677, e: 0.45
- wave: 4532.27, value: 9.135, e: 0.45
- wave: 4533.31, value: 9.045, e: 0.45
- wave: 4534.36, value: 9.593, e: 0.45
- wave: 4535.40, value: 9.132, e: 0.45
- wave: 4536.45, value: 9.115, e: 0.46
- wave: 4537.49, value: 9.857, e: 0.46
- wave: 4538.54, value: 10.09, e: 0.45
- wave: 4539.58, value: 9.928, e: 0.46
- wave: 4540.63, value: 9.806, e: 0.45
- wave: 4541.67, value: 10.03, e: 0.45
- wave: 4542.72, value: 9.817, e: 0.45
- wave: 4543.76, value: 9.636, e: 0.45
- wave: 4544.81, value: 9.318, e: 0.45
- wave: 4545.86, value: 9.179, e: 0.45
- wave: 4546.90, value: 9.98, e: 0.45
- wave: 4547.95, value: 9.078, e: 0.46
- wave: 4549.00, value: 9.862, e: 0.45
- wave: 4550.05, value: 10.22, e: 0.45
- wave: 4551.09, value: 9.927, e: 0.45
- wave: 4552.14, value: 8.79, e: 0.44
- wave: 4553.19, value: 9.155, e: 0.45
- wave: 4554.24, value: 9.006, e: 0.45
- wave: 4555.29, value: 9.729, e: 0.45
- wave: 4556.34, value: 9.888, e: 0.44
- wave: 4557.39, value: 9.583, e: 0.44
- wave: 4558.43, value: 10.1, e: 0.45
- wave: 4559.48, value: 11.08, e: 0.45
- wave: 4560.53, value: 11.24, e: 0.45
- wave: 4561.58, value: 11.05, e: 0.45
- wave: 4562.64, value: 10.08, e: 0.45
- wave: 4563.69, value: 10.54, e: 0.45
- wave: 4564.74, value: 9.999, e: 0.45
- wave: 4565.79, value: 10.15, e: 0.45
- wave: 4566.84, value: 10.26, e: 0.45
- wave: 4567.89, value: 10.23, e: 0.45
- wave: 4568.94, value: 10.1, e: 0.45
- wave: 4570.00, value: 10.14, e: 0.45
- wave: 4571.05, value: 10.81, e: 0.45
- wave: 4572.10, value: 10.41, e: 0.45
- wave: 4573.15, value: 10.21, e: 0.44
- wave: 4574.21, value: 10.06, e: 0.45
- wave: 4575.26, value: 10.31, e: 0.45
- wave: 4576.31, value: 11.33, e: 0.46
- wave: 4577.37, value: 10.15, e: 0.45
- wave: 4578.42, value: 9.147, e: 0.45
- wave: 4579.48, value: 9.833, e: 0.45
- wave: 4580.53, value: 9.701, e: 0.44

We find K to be 1.1 A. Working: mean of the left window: 10.1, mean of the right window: 10.1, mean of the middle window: 9.84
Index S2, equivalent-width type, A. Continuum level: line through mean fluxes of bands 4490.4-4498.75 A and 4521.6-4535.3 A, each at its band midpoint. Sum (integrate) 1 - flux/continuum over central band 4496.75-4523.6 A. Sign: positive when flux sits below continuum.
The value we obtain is -2.2 A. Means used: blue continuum 9.66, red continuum 9.35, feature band 10.3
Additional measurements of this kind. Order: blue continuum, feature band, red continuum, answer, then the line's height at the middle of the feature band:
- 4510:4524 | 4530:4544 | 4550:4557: 0.4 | 9.84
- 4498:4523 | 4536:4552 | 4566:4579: 0.9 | 10.3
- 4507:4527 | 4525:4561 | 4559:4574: 2.5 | 10.3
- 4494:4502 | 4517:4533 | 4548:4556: 0.0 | 9.71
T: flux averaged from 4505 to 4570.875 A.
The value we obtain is 9.91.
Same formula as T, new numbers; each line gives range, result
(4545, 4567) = 9.93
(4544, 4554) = 9.49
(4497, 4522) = 10.3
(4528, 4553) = 9.5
